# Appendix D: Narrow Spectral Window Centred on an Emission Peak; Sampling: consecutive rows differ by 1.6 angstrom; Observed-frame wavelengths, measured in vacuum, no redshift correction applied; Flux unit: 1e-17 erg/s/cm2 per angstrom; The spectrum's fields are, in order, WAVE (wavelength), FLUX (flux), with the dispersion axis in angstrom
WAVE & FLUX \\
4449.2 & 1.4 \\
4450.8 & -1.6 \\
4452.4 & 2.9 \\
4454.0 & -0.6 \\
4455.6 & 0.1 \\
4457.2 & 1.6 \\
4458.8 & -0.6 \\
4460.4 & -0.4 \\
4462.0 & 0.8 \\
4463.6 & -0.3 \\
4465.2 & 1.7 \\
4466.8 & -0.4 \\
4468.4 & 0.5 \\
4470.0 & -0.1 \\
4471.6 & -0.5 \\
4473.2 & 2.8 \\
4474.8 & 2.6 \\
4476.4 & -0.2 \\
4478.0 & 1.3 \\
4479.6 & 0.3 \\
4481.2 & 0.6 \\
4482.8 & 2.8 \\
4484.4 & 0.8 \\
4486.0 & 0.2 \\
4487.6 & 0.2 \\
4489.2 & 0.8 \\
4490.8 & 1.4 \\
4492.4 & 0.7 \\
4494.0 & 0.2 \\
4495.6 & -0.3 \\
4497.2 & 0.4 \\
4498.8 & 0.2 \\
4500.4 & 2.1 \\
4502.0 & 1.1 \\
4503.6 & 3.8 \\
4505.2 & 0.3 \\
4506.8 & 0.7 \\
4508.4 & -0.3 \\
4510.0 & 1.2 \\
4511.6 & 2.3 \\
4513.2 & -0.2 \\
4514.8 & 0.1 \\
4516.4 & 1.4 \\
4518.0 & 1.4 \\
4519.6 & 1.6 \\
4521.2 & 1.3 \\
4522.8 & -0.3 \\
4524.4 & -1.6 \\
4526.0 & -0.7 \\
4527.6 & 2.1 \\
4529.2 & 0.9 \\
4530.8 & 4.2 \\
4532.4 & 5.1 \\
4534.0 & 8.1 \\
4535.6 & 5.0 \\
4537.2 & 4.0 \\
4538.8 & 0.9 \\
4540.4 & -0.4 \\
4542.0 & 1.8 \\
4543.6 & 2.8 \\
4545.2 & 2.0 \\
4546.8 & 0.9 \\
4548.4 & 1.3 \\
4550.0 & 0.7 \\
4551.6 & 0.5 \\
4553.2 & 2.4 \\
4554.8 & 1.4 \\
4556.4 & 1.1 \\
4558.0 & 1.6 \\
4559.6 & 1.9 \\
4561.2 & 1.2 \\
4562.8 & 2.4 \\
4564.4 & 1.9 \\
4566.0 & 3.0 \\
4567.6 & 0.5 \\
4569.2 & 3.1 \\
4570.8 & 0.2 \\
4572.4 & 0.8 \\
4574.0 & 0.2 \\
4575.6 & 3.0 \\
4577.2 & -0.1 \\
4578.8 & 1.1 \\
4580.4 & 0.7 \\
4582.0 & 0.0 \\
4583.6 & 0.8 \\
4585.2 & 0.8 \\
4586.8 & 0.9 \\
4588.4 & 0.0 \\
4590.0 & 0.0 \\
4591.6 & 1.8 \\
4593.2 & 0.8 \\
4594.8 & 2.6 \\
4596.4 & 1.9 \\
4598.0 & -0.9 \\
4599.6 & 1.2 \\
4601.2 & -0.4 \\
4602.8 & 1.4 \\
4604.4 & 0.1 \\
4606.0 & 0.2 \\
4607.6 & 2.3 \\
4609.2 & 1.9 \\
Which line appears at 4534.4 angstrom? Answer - [O II]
